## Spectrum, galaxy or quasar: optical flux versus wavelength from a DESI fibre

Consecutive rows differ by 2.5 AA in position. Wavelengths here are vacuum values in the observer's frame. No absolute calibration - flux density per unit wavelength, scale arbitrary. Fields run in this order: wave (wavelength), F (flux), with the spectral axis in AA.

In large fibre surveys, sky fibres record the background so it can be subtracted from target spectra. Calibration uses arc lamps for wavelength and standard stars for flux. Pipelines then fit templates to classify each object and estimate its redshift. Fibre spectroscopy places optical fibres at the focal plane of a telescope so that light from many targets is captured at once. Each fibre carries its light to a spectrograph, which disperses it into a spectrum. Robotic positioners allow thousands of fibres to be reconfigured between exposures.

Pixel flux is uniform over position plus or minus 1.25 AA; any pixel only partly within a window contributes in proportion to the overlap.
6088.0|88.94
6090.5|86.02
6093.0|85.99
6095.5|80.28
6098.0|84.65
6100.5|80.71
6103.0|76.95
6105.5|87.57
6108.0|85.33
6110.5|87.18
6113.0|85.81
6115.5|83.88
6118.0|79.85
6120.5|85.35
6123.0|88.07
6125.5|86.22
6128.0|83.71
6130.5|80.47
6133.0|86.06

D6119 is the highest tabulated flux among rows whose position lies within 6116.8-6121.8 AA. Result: 85.35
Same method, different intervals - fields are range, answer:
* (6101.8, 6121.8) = 87.57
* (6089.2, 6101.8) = 86.02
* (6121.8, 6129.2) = 88.07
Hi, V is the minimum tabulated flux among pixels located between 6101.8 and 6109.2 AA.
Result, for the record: 76.95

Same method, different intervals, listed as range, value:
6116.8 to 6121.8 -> 79.85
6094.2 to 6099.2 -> 80.28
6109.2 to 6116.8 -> 83.88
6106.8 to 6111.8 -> 85.33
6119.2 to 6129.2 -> 83.71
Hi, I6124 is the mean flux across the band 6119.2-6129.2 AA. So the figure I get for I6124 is 85.8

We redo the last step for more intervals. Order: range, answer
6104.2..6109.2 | 86.4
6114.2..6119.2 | 81.9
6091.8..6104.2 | 81.7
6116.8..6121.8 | 82.7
